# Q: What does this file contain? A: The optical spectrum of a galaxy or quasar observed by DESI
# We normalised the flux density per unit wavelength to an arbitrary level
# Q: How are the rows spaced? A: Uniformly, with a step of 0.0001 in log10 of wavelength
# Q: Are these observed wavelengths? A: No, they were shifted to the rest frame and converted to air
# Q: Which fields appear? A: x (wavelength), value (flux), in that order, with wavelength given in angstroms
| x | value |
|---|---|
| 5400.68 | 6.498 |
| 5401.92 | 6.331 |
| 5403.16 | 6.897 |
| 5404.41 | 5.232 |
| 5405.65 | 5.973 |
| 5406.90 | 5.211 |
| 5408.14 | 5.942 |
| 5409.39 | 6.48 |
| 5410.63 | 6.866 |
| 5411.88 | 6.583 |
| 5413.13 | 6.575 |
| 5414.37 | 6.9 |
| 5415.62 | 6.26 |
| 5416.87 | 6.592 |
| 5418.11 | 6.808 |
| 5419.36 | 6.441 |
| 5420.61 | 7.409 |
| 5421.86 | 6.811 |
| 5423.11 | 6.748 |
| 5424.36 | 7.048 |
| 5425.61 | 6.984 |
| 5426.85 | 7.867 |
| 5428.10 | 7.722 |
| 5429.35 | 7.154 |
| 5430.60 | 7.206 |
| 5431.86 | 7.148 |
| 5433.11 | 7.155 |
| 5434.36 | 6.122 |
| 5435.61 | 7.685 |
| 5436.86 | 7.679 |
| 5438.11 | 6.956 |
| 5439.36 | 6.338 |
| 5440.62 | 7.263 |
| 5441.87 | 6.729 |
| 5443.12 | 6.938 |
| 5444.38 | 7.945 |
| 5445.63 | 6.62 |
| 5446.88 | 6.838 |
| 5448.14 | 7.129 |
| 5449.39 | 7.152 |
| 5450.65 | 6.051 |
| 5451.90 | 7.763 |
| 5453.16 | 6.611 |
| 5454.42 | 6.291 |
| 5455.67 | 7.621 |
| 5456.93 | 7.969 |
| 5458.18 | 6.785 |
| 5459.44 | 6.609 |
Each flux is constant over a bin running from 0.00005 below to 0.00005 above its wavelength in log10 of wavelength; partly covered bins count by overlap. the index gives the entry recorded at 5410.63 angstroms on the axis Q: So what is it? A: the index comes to 6.866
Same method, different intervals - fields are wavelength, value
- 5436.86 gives 7.679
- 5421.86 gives 6.811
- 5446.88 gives 6.838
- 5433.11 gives 7.155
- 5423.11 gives 6.748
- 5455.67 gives 7.621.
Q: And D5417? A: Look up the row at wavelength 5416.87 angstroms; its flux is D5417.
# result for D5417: 6.592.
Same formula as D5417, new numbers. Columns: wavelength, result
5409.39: 6.48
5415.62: 6.26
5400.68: 6.498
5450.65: 6.051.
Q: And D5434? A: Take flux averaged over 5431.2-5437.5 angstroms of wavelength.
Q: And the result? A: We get 7.16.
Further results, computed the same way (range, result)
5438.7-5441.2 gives 6.78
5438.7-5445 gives 7.04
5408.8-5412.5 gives 6.65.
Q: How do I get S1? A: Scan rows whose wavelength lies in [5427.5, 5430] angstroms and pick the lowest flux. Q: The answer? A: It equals 7.154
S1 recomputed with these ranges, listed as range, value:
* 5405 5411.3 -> 5.211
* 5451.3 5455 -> 6.291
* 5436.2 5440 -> 6.338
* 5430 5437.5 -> 6.122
